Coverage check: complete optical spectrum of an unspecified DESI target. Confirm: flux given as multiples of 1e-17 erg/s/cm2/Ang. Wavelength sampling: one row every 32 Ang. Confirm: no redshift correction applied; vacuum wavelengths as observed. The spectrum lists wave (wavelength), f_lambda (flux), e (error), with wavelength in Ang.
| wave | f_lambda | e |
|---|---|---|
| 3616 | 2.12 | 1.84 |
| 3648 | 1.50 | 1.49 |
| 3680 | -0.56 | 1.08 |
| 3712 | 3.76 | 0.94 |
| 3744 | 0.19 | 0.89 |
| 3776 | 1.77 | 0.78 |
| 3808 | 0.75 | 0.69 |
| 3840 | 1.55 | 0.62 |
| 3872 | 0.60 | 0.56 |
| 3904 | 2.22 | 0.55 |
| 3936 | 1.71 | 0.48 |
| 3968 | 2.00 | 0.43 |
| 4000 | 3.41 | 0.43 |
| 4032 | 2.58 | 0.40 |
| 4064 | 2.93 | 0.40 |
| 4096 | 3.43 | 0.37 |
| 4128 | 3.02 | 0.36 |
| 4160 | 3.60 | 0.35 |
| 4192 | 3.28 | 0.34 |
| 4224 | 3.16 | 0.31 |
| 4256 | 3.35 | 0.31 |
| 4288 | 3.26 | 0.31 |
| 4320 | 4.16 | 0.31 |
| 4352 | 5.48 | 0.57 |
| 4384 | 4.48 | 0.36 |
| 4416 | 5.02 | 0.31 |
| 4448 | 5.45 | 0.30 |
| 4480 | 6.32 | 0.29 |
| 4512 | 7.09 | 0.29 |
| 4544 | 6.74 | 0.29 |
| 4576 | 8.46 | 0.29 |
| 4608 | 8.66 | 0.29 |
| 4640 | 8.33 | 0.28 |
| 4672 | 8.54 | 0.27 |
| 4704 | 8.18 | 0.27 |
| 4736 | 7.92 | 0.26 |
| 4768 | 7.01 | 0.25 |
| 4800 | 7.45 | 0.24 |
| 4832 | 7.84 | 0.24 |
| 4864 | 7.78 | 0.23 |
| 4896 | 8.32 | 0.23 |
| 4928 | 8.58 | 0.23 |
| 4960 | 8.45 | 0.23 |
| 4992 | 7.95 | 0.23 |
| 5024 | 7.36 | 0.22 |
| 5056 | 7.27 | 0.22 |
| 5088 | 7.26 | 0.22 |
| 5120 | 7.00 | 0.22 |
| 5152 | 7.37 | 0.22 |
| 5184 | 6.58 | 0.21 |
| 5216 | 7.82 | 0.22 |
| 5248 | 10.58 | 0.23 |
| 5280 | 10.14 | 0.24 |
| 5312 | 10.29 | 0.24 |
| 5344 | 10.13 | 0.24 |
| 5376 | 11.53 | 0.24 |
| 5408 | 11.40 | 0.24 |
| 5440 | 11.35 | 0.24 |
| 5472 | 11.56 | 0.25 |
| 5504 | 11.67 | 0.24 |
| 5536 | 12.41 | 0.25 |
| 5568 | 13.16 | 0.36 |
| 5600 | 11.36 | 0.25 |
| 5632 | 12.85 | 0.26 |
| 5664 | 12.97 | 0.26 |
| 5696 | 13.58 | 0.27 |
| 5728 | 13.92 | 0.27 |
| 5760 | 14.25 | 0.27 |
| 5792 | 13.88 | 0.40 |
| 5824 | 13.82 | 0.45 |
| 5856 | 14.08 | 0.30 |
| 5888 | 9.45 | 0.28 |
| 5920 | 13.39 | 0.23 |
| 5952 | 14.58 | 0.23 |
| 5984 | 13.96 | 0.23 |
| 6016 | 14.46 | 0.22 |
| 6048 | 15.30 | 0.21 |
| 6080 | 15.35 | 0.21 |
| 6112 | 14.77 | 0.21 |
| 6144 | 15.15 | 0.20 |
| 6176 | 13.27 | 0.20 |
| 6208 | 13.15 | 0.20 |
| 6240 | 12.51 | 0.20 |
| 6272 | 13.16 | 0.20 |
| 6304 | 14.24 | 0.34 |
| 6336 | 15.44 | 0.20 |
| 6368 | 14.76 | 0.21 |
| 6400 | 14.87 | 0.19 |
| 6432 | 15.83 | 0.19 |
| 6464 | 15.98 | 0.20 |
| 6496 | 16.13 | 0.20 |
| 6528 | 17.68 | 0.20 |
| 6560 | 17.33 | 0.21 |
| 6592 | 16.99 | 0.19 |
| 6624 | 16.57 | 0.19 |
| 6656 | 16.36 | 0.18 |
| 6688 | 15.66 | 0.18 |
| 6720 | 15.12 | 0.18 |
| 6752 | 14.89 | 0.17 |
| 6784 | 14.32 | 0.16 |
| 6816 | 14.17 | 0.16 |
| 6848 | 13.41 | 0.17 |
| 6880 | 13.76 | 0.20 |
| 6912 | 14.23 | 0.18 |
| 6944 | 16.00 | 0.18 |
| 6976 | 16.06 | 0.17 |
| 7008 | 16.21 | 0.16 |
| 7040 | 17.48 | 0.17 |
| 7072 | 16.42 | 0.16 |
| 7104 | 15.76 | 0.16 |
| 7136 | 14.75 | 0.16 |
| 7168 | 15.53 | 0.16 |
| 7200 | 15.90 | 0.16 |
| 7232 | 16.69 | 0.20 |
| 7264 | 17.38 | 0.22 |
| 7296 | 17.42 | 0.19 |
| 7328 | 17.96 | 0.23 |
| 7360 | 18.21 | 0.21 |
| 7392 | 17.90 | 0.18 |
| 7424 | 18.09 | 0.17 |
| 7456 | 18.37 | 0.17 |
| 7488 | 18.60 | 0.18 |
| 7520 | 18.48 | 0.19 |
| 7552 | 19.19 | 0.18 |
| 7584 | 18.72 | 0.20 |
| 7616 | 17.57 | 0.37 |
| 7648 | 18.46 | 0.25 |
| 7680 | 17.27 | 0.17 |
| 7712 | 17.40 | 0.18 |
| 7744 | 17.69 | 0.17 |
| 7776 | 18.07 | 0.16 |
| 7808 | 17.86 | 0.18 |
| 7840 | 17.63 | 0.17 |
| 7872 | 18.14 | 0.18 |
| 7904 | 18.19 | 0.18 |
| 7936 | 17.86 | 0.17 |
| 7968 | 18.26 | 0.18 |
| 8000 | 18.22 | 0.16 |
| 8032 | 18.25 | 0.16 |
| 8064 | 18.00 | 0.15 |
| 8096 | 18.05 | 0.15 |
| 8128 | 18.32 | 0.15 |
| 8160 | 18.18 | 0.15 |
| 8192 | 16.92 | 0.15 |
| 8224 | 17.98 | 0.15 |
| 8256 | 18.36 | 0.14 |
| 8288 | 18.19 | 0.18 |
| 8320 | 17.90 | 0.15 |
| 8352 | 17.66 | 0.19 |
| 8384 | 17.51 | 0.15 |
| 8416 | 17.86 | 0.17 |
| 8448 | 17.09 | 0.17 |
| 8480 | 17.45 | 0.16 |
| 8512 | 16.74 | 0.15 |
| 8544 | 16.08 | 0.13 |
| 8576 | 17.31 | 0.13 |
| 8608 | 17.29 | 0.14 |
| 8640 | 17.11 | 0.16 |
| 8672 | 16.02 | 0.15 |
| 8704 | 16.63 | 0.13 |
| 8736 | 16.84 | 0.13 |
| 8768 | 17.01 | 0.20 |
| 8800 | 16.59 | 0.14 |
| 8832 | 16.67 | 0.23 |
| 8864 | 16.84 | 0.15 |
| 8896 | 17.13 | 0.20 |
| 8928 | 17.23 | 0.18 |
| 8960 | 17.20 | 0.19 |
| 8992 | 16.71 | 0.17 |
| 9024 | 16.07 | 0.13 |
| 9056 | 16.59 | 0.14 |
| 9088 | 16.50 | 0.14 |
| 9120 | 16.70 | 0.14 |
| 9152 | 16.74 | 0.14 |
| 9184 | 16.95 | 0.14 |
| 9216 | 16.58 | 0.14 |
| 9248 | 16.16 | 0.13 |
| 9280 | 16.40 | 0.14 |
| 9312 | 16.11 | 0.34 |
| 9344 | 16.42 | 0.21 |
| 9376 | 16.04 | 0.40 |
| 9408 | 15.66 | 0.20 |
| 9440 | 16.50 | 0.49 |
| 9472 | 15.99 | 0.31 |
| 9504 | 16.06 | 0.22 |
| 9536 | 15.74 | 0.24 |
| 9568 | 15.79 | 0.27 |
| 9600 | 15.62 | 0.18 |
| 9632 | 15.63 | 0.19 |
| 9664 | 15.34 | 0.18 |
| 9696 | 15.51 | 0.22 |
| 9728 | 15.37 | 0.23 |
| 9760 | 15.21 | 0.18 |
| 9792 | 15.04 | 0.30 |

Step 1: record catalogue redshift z 0.00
